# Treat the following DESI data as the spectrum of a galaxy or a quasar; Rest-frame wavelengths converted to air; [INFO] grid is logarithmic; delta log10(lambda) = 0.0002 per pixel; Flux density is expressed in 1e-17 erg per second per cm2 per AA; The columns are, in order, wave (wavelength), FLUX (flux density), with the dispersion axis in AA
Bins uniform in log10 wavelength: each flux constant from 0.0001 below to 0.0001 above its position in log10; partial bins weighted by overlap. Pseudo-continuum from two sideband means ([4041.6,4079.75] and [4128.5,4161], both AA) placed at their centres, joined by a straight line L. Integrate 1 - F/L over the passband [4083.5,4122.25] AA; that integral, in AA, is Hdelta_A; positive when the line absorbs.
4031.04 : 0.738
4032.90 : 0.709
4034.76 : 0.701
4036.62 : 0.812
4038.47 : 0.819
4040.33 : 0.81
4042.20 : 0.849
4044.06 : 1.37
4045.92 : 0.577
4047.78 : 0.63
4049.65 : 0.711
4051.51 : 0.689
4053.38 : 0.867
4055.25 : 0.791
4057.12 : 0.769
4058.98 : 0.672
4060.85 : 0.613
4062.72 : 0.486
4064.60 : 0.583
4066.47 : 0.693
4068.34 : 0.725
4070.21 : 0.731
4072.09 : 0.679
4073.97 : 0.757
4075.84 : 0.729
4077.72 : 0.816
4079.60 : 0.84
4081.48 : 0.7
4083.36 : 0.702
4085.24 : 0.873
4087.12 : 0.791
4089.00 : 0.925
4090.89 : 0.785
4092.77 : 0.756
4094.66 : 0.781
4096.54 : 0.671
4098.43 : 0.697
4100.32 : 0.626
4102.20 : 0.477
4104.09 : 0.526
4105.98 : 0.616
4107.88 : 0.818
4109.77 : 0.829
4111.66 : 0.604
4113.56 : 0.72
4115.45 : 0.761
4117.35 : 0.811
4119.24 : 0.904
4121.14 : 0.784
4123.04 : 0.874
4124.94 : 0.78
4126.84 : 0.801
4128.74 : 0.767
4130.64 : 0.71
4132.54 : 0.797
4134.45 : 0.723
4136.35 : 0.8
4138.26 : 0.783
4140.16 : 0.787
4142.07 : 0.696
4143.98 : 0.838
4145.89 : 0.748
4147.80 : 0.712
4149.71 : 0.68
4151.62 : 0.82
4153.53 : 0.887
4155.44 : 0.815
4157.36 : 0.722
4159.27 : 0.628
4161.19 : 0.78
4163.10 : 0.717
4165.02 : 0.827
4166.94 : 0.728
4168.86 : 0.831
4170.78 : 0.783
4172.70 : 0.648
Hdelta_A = 0.6 AA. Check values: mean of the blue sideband 0.739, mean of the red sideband 0.76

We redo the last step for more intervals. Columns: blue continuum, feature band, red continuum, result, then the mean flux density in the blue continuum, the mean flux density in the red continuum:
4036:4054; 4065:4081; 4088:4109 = 0.3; 0.813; 0.699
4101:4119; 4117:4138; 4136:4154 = -1.8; 0.693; 0.771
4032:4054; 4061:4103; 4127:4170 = 3.5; 0.794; 0.764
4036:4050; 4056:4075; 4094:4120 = 2.7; 0.827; 0.701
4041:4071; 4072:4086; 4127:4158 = -0.4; 0.735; 0.769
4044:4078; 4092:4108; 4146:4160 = 1.7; 0.713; 0.754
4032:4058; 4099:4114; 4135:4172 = 2.4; 0.793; 0.766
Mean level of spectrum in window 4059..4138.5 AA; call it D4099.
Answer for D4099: 0.733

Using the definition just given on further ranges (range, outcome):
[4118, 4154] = 0.783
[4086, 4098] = 0.782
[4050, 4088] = 0.725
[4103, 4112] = 0.68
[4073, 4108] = 0.729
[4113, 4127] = 0.807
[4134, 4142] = 0.768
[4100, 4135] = 0.735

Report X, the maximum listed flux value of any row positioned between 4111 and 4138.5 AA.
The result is 0.904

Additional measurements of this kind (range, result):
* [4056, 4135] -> 0.925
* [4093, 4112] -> 0.829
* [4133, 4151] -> 0.838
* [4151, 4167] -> 0.887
